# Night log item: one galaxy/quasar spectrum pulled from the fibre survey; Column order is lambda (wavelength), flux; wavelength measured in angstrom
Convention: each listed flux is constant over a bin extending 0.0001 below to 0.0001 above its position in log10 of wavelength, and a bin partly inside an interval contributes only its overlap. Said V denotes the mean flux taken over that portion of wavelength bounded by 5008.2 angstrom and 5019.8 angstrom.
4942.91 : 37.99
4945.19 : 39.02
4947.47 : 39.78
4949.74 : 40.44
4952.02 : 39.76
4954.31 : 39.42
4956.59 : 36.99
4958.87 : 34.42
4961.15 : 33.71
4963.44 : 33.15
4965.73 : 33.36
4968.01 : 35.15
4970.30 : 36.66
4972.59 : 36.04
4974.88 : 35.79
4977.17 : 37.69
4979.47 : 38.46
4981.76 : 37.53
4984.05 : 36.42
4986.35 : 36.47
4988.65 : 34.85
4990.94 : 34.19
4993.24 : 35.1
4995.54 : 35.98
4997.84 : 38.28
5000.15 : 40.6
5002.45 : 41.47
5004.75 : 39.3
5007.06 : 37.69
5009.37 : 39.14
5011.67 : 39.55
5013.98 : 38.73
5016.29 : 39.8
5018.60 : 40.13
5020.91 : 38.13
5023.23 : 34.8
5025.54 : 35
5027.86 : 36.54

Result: 39.5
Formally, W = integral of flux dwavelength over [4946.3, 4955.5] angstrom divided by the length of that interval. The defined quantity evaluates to 39.8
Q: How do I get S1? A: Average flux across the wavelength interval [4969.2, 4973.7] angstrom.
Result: 36.3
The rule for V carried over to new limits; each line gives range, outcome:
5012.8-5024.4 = 38.3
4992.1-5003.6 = 38.3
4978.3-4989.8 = 36.7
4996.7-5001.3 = 39.4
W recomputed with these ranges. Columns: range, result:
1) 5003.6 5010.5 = 38.7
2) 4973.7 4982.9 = 37.4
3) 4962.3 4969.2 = 33.9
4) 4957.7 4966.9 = 33.7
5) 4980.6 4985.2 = 37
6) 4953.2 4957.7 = 38.2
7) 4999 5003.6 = 41.1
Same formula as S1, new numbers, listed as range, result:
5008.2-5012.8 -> 39.4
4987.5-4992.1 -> 34.6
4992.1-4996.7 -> 35.6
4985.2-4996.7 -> 35.3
